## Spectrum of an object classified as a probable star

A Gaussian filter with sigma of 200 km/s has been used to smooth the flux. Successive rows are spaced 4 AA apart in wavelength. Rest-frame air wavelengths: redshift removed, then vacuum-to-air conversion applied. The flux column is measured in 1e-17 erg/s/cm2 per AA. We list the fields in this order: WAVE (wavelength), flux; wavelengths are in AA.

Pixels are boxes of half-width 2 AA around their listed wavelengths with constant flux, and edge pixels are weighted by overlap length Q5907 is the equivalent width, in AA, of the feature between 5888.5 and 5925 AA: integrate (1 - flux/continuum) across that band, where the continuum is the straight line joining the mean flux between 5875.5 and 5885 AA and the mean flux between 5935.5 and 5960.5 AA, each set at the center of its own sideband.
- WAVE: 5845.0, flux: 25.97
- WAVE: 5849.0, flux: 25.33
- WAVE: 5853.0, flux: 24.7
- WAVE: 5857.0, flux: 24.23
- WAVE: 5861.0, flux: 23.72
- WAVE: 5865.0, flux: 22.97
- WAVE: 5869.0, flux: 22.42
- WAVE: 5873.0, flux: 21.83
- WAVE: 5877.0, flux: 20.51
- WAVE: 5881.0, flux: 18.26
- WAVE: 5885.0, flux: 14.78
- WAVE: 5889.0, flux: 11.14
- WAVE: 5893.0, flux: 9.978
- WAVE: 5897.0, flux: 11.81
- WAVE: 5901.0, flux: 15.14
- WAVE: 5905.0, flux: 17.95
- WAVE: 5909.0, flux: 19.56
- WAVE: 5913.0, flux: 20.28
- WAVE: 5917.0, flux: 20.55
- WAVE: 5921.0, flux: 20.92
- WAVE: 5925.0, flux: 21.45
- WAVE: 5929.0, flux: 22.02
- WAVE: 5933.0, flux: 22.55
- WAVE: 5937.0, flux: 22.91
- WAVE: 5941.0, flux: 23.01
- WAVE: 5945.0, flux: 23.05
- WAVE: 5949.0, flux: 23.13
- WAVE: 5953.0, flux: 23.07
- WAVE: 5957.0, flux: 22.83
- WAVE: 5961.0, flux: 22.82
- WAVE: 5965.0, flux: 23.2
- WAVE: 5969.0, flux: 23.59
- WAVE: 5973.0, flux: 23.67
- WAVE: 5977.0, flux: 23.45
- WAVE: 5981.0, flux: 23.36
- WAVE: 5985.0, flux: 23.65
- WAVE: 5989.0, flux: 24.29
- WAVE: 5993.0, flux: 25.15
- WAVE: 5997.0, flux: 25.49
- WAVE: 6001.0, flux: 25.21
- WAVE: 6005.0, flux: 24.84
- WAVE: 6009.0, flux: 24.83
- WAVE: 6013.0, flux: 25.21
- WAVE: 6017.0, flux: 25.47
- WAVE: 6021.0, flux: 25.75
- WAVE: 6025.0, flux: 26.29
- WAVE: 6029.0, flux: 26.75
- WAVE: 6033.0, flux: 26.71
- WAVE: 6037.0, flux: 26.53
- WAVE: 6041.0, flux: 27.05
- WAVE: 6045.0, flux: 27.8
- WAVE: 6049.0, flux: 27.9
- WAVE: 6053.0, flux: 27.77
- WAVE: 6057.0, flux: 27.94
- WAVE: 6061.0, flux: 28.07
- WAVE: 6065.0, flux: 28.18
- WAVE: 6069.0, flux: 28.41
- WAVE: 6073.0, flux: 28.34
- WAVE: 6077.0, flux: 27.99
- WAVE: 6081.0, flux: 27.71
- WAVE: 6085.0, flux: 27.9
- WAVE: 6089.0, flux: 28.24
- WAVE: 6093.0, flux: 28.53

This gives 6.2 AA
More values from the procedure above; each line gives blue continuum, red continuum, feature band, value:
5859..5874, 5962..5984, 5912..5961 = 2.1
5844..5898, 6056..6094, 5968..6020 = 0.7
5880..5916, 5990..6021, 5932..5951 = -3.5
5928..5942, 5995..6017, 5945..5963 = 0.3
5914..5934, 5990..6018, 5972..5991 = 0.3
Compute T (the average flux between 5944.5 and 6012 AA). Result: 23.9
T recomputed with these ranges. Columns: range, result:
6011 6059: 26.8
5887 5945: 18.7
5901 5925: 19.6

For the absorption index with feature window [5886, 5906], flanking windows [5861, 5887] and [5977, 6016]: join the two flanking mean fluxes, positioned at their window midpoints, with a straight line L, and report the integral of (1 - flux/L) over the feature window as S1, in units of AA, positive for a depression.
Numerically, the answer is 7.7 AA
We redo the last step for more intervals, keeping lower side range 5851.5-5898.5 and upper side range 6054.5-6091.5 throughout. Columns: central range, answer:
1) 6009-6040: -0.26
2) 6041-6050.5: -0.31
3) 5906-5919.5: 0.42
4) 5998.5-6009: -0.06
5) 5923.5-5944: -0.79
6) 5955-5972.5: -0.11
